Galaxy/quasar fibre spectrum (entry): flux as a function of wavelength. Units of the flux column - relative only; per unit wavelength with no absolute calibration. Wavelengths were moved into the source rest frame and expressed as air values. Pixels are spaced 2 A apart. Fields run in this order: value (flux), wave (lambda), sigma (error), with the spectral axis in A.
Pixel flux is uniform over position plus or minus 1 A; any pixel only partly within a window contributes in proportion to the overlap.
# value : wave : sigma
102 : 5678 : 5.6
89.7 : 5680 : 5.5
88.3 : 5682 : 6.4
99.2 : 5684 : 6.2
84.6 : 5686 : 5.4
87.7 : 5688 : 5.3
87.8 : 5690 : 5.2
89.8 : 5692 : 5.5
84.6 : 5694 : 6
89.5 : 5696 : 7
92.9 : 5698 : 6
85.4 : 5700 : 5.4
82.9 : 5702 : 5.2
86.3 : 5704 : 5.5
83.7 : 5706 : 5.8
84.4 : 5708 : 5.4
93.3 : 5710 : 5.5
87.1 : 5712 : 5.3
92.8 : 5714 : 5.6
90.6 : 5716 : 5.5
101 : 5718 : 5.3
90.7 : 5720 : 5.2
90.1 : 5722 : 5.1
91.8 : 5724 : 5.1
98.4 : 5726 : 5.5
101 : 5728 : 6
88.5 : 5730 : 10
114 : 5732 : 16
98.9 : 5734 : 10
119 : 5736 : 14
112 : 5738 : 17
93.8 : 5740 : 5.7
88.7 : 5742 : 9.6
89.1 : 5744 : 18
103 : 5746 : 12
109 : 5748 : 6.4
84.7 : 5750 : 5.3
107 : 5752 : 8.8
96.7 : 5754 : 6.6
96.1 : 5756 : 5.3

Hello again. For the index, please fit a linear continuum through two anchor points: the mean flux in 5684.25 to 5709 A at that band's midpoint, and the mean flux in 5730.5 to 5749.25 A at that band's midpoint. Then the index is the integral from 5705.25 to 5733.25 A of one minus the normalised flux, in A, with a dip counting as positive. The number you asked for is 0.5 A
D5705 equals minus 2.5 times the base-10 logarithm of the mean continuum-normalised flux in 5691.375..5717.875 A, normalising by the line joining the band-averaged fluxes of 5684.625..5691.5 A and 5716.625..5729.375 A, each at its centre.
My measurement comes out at 0.034 mag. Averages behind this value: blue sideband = 87.6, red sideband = 95.1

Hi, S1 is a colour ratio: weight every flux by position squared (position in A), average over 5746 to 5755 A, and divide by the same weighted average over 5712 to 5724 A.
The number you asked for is 1.1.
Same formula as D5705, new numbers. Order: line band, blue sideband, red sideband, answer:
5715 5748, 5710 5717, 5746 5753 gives -0.03 mag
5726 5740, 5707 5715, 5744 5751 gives -0.11 mag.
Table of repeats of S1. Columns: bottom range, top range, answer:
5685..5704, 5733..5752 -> 1.17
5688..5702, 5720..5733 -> 1.11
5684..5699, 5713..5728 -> 1.07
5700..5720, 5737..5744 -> 1.10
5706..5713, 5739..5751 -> 1.09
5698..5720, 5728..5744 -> 1.15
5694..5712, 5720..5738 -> 1.16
